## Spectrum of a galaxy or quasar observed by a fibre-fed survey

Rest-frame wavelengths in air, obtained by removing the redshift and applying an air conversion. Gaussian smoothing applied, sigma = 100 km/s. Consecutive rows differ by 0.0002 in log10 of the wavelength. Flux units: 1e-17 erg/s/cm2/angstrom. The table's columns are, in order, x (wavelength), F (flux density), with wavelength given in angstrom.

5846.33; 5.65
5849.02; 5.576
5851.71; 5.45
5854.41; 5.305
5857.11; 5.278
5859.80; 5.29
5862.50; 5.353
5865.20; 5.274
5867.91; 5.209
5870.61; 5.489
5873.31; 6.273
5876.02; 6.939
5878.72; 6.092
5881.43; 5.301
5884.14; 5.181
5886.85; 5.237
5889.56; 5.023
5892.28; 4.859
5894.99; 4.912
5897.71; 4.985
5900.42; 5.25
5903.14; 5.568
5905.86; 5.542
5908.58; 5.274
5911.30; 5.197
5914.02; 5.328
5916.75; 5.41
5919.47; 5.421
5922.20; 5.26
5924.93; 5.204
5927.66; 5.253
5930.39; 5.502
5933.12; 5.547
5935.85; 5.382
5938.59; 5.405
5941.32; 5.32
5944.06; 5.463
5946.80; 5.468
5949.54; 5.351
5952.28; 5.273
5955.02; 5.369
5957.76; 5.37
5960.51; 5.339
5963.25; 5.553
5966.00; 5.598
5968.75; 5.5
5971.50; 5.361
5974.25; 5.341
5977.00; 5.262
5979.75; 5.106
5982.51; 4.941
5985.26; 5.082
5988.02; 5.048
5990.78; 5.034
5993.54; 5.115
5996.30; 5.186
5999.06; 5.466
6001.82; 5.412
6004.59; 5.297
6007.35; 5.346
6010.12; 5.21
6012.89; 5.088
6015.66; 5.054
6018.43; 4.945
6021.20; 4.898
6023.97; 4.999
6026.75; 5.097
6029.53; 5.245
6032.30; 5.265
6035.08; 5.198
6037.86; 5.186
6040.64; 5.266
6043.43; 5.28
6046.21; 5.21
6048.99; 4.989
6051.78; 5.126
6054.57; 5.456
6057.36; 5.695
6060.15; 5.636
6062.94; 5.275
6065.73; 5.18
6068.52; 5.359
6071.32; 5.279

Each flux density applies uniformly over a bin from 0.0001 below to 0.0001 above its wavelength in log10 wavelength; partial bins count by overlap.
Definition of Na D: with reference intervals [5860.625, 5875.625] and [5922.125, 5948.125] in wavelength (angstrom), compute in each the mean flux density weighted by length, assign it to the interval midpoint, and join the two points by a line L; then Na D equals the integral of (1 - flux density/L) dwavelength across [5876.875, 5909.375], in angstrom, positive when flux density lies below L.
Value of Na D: 1.3 angstrom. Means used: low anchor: 5.6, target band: 5.29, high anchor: 5.39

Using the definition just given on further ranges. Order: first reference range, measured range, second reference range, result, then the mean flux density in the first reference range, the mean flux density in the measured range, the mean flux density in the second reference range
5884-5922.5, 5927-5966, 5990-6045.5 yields -1.5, 5.23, 5.41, 5.18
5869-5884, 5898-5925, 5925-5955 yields 1.4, 5.94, 5.34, 5.39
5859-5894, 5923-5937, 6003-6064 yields 0.1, 5.5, 5.37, 5.22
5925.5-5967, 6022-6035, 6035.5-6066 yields 0.4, 5.41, 5.14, 5.3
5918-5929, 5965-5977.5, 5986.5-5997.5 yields -0.6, 5.29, 5.42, 5.09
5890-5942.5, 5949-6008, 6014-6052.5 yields -0.9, 5.29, 5.29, 5.13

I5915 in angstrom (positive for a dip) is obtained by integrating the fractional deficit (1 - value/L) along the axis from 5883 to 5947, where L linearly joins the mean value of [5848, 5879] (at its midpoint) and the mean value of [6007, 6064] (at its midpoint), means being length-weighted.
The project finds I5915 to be 2.4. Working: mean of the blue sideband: 5.61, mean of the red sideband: 5.21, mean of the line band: 5.29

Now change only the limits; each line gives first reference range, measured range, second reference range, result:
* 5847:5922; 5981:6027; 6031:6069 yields 1.7 angstrom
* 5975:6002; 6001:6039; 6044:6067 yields 0.6 angstrom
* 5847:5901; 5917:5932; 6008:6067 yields 0.0 angstrom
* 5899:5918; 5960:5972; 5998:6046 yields -0.5 angstrom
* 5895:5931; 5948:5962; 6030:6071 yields -0.1 angstrom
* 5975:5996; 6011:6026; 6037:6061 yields 0.6 angstrom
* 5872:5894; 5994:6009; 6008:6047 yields -0.3 angstrom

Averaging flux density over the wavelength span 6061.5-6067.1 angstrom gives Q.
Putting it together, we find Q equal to 5.23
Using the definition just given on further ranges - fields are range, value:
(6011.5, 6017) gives 5.07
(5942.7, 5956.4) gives 5.39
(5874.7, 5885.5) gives 5.88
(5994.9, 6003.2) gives 5.36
